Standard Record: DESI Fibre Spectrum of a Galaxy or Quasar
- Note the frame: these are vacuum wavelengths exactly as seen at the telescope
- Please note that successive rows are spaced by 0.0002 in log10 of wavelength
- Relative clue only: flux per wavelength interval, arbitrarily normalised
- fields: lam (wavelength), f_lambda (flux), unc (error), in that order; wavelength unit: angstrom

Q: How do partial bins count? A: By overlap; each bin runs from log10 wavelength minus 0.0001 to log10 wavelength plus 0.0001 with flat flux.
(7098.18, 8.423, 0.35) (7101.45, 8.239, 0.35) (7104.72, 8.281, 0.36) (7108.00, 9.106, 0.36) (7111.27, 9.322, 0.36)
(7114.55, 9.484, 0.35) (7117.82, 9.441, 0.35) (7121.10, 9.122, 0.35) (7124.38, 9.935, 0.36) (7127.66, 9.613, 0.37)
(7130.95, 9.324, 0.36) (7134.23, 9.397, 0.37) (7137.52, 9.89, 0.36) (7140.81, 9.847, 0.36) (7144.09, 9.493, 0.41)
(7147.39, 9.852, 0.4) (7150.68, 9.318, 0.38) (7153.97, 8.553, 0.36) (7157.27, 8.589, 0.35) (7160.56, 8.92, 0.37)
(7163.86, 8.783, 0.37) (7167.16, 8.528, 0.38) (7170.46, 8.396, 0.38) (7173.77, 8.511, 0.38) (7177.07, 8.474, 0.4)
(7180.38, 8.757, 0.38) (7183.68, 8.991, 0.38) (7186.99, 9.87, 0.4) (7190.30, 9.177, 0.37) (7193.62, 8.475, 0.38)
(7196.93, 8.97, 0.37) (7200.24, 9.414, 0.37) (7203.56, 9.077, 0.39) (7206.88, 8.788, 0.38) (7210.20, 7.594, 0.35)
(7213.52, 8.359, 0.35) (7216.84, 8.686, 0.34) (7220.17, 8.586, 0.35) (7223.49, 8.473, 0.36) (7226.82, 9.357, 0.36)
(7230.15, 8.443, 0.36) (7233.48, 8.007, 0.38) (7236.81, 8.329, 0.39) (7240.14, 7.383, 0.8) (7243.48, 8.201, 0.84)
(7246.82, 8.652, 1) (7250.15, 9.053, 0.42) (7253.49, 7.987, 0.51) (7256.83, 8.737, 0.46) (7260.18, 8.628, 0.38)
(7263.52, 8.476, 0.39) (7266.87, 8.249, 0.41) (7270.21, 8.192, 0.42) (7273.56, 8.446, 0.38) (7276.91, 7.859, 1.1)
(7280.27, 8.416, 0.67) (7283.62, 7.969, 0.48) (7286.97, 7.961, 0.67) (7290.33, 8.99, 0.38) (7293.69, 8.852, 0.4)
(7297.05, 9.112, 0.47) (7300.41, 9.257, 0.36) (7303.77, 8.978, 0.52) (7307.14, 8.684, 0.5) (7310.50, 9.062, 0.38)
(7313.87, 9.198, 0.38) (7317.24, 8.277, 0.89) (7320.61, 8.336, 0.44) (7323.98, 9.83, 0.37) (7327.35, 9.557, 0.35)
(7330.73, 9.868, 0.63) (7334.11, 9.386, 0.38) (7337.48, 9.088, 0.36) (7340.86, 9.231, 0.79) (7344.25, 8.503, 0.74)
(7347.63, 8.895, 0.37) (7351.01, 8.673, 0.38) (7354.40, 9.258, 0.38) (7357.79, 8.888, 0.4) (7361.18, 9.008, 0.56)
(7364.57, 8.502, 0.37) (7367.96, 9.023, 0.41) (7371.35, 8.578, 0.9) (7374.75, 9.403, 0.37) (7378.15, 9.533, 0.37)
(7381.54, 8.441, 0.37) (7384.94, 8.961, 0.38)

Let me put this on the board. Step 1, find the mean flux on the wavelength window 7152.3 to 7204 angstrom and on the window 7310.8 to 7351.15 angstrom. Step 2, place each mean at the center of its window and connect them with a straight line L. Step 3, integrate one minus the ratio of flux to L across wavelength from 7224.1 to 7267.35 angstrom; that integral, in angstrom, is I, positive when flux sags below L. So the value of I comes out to 2.5 angstrom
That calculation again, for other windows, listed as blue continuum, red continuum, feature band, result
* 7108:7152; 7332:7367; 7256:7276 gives 1.64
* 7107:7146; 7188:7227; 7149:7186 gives 1.56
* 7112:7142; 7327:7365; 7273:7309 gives 2.31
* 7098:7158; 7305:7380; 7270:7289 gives 1.98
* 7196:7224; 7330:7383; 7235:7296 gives 2.98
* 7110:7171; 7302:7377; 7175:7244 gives 4.03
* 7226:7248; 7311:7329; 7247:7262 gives -0.28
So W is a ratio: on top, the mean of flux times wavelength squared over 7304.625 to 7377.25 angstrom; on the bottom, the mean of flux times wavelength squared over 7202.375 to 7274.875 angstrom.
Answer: 1.1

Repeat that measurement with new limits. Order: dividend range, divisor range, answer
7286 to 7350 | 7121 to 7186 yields 1.03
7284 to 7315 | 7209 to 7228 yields 1.06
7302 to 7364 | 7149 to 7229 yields 1.07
